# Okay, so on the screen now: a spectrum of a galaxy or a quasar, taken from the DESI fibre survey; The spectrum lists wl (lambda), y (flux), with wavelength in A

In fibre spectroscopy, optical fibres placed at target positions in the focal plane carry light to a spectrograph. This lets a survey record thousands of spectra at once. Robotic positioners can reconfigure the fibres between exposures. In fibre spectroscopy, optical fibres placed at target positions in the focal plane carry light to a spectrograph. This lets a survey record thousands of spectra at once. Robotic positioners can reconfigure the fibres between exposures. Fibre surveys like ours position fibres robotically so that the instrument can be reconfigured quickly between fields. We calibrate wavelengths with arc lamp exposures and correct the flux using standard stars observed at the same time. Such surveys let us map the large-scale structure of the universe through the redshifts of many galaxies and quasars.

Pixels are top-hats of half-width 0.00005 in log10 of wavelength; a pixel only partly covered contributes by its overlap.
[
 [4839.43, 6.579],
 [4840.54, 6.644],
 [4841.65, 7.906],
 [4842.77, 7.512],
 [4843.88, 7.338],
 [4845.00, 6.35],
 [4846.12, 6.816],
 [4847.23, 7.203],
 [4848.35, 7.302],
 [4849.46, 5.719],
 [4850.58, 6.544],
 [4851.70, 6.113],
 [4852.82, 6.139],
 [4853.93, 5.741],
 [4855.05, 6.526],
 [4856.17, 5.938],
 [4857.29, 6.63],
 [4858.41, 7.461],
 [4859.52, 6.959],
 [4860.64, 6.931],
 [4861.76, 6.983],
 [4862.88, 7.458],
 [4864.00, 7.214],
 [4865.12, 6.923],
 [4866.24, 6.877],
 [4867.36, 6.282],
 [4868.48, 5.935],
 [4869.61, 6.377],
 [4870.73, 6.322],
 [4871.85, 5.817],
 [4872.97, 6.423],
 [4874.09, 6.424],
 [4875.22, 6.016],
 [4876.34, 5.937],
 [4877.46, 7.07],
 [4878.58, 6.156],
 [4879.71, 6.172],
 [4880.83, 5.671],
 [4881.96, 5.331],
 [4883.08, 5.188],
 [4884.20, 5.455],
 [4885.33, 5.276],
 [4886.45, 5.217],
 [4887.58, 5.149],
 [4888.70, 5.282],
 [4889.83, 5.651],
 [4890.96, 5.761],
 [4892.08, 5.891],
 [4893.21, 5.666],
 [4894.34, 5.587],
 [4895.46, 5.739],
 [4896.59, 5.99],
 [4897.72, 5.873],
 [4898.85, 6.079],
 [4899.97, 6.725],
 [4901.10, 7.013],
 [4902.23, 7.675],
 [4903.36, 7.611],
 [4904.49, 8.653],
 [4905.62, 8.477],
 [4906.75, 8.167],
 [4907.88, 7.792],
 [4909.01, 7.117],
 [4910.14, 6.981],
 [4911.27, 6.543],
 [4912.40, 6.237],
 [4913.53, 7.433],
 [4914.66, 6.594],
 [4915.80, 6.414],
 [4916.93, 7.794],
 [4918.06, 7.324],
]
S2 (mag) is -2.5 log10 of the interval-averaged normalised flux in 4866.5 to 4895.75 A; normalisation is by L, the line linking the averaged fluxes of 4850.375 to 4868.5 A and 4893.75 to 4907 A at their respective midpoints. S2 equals 0.16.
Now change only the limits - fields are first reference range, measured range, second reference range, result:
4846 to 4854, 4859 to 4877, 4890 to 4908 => 0.00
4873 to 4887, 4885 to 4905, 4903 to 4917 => 0.08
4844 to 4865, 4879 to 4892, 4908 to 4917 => 0.23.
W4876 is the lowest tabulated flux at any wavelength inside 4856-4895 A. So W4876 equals 5.149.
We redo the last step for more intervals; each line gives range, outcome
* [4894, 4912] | 5.587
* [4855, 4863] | 5.938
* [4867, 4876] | 5.817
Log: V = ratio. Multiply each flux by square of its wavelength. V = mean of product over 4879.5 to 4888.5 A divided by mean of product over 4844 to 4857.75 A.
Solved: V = 0.8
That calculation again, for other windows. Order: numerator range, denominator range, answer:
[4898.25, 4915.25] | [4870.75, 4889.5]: 1.27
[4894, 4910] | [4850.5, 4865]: 1.08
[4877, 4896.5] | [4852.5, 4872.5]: 0.87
